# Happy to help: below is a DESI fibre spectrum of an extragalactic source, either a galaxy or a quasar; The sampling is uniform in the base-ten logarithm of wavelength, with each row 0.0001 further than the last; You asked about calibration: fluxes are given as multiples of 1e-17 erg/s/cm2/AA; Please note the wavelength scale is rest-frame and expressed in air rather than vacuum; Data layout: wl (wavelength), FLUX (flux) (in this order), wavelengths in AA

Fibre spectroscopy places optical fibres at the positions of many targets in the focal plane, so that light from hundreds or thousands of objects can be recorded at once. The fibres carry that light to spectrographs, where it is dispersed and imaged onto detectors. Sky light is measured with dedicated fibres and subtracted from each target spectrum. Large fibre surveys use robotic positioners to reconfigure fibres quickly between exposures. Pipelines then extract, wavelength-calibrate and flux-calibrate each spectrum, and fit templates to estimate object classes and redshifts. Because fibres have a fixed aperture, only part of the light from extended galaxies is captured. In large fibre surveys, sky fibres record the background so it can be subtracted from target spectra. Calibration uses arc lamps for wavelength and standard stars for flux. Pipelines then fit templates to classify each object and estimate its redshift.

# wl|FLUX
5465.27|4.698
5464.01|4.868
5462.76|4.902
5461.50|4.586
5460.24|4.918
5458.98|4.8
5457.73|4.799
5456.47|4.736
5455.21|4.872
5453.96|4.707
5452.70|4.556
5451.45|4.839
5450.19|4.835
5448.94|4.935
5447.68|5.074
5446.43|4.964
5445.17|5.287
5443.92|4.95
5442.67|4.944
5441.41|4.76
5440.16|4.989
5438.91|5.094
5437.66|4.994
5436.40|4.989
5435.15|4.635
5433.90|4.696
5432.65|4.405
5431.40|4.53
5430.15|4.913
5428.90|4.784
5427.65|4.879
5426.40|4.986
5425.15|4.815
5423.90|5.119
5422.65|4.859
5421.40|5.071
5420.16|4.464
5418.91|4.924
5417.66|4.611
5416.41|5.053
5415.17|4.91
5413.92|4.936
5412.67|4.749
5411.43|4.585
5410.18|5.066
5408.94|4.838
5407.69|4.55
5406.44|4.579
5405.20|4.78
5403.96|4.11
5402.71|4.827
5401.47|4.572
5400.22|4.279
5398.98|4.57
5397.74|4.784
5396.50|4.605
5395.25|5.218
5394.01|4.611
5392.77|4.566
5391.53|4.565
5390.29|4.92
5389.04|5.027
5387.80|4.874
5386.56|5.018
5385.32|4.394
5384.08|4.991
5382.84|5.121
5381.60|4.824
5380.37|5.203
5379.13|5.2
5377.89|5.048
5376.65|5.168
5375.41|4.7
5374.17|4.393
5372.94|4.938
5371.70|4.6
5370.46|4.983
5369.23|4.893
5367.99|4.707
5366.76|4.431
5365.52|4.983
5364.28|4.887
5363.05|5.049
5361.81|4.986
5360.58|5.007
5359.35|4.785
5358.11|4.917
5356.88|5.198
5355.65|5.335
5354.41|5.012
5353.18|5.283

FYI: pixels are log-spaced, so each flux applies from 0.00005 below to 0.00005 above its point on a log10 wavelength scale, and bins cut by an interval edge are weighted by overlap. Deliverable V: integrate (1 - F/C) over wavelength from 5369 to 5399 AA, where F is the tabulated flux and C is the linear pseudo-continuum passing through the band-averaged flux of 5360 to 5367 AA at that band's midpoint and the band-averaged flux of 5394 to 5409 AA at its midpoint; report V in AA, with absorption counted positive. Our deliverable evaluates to -0.6 AA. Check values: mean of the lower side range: 4.91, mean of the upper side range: 4.63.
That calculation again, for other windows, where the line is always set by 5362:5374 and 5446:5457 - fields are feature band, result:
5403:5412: 0.3 AA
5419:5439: 0.0 AA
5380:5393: -0.1 AA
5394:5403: 0.3 AA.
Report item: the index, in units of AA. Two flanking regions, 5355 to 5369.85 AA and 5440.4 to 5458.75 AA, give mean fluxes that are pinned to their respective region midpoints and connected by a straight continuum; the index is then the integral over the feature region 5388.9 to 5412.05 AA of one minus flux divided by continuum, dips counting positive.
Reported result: 1.1 AA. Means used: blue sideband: 4.93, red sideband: 4.88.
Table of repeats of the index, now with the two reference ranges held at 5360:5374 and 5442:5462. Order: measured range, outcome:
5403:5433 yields 0.50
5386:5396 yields 0.01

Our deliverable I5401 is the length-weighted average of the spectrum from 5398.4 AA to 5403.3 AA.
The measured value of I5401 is 4.56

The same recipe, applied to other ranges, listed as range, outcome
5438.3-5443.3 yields 4.95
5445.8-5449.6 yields 4.99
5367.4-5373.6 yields 4.82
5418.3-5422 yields 4.83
